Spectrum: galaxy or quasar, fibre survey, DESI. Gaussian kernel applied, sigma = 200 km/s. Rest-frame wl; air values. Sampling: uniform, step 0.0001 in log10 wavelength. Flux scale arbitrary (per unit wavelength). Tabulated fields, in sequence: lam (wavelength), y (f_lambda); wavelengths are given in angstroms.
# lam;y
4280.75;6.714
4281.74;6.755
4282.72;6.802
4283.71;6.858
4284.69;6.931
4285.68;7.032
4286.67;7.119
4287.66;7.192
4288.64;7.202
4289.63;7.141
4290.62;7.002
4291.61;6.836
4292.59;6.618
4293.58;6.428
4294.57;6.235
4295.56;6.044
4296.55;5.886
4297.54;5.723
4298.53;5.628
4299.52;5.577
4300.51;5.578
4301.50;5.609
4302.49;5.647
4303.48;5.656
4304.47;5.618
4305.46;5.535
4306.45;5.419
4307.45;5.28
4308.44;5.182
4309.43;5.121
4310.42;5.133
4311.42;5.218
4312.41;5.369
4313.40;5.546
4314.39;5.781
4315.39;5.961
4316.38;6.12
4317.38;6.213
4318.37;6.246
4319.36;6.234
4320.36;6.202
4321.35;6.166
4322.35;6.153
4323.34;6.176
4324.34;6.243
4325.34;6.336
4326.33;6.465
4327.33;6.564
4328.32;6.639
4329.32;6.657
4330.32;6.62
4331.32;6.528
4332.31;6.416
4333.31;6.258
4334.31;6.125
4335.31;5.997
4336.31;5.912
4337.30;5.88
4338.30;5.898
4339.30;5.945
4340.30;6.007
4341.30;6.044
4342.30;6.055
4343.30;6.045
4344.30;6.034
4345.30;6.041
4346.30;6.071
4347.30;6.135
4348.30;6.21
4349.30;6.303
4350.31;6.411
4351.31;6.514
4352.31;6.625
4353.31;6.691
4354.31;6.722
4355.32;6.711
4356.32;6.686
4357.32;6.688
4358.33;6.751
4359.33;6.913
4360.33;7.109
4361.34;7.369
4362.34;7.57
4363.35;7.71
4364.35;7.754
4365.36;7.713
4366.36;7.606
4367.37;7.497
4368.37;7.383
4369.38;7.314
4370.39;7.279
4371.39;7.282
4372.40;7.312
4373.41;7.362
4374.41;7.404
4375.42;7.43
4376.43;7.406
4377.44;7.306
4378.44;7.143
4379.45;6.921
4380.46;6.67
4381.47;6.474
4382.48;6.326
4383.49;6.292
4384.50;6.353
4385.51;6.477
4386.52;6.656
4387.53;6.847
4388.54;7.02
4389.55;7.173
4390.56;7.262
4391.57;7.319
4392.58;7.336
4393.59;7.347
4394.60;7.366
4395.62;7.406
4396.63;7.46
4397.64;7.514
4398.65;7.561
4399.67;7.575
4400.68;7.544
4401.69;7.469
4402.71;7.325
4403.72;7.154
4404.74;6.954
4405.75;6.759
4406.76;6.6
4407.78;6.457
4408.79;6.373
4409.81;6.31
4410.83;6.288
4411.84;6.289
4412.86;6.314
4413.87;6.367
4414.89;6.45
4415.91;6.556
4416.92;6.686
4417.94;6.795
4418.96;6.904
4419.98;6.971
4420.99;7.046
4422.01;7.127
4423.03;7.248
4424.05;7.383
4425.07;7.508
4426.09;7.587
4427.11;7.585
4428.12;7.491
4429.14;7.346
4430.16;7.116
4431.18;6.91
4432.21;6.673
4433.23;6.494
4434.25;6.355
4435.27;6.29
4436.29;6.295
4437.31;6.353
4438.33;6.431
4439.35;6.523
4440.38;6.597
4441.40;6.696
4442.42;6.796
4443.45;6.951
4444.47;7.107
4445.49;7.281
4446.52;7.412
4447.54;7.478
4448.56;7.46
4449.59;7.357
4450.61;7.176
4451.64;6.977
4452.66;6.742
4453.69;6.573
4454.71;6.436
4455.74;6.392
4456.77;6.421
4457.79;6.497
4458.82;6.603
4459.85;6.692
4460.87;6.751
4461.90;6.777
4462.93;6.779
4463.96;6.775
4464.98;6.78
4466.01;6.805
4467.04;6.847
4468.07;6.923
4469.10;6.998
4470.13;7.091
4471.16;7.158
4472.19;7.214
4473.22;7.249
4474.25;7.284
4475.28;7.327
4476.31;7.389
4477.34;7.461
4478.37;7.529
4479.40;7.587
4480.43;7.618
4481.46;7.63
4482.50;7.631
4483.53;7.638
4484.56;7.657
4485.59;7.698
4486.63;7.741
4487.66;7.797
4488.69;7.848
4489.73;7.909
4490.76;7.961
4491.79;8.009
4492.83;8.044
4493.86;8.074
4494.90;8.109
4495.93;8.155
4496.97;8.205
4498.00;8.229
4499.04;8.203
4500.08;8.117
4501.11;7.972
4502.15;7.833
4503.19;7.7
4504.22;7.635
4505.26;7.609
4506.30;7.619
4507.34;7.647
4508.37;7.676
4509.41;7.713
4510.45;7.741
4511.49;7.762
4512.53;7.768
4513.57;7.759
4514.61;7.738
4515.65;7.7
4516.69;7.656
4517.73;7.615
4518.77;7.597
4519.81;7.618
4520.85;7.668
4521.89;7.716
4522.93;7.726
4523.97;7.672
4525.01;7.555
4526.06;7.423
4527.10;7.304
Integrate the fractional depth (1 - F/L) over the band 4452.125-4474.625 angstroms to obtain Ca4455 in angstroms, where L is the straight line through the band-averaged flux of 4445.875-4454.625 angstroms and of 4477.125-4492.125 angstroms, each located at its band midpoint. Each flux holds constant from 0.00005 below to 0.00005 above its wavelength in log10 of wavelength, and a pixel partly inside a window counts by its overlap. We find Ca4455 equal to 1.7 angstroms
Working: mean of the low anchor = 7.12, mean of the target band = 6.81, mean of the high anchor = 7.72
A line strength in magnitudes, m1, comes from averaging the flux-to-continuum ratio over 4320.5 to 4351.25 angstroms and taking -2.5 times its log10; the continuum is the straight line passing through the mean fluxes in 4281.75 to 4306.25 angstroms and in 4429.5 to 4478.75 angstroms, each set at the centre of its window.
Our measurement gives 0.04 mag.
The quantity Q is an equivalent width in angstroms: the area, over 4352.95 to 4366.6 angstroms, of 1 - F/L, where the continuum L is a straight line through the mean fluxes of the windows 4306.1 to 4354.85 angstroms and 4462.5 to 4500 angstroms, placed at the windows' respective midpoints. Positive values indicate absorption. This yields -1.6 angstroms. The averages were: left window 6.08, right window 7.55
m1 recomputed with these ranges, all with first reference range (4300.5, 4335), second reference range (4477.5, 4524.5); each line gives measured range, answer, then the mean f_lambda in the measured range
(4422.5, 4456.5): 0.04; 6.94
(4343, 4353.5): 0.00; 6.27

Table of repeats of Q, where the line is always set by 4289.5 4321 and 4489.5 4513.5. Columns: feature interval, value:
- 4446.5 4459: 0.9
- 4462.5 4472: 0.8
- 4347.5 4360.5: -0.5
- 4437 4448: 0.6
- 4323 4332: -0.6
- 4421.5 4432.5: -0.2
